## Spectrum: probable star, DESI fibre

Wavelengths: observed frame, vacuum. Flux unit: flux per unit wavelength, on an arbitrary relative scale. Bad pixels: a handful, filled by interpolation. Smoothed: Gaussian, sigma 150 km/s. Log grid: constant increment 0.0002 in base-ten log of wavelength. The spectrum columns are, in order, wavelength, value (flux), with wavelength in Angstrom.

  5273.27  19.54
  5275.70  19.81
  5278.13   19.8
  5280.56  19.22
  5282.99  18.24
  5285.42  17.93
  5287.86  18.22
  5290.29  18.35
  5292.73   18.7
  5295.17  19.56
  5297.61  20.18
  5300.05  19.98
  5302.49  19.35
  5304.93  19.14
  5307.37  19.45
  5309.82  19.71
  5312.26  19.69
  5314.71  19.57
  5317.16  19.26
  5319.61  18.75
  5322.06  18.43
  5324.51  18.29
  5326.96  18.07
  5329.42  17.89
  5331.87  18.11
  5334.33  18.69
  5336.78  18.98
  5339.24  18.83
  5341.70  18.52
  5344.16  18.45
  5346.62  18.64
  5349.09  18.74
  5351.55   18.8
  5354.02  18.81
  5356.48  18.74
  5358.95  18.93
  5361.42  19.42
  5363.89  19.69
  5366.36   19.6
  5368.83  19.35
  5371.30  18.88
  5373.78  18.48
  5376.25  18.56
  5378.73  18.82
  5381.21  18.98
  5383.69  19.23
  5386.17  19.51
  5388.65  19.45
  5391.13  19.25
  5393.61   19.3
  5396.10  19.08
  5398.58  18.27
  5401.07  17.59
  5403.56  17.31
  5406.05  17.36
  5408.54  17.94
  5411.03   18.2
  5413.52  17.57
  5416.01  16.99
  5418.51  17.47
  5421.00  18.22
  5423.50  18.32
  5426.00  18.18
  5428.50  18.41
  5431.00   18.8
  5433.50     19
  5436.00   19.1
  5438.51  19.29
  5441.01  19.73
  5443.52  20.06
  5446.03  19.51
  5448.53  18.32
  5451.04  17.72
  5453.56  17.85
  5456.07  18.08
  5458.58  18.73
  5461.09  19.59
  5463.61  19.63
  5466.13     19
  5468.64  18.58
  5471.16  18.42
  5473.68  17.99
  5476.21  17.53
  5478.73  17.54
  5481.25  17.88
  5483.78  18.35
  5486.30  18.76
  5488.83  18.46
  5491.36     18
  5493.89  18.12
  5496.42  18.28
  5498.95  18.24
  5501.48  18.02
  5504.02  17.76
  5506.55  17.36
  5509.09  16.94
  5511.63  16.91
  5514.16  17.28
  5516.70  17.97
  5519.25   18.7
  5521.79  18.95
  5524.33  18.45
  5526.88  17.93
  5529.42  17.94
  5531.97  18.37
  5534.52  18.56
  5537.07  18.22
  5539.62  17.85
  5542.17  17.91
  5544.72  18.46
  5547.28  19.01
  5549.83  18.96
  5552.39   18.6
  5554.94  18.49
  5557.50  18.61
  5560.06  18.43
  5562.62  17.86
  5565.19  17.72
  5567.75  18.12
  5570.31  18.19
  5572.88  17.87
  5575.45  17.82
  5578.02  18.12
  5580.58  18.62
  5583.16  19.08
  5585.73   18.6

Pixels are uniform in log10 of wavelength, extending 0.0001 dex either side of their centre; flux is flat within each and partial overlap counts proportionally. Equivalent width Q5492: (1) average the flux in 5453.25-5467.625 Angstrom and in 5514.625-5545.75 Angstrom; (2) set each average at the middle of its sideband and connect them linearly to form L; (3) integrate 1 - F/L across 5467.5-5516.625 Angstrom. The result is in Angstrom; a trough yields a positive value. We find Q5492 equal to 1.8 Angstrom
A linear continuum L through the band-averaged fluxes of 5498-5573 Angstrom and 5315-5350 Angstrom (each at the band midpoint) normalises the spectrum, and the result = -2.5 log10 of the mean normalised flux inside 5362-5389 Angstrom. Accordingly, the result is -0.04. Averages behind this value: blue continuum 18.6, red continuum 18.1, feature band 19.1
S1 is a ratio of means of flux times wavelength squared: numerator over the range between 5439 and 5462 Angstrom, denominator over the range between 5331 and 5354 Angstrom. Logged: 1.05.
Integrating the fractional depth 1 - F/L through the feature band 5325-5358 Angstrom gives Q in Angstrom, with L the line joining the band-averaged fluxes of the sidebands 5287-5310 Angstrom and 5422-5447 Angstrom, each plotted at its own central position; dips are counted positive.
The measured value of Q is 1.08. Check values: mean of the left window 19.3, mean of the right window 19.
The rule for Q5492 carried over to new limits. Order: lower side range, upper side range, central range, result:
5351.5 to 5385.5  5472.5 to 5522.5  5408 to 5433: 0.74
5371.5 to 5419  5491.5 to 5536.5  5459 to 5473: -0.63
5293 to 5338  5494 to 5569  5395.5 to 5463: 0.60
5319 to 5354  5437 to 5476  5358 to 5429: 0.33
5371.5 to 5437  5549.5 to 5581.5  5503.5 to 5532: 0.68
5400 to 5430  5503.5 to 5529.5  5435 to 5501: -2.72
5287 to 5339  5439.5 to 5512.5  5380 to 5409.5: 0.07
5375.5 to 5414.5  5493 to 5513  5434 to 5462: -1.20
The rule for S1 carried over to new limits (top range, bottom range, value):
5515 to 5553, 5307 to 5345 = 1.06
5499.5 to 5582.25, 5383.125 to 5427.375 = 1.04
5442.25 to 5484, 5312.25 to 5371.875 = 1.03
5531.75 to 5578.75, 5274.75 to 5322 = 1.05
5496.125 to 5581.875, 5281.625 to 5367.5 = 1.04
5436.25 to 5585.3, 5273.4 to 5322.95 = 1.03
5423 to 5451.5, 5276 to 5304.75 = 1.05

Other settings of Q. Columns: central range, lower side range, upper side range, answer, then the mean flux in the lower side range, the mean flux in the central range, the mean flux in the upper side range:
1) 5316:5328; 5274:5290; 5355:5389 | 0.3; 18.9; 18.6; 19.1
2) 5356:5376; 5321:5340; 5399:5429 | -1.1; 18.4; 19.1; 17.8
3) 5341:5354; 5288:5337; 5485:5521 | 0.1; 19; 18.6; 17.9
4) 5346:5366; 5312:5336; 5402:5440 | -0.6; 18.6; 19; 18.2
